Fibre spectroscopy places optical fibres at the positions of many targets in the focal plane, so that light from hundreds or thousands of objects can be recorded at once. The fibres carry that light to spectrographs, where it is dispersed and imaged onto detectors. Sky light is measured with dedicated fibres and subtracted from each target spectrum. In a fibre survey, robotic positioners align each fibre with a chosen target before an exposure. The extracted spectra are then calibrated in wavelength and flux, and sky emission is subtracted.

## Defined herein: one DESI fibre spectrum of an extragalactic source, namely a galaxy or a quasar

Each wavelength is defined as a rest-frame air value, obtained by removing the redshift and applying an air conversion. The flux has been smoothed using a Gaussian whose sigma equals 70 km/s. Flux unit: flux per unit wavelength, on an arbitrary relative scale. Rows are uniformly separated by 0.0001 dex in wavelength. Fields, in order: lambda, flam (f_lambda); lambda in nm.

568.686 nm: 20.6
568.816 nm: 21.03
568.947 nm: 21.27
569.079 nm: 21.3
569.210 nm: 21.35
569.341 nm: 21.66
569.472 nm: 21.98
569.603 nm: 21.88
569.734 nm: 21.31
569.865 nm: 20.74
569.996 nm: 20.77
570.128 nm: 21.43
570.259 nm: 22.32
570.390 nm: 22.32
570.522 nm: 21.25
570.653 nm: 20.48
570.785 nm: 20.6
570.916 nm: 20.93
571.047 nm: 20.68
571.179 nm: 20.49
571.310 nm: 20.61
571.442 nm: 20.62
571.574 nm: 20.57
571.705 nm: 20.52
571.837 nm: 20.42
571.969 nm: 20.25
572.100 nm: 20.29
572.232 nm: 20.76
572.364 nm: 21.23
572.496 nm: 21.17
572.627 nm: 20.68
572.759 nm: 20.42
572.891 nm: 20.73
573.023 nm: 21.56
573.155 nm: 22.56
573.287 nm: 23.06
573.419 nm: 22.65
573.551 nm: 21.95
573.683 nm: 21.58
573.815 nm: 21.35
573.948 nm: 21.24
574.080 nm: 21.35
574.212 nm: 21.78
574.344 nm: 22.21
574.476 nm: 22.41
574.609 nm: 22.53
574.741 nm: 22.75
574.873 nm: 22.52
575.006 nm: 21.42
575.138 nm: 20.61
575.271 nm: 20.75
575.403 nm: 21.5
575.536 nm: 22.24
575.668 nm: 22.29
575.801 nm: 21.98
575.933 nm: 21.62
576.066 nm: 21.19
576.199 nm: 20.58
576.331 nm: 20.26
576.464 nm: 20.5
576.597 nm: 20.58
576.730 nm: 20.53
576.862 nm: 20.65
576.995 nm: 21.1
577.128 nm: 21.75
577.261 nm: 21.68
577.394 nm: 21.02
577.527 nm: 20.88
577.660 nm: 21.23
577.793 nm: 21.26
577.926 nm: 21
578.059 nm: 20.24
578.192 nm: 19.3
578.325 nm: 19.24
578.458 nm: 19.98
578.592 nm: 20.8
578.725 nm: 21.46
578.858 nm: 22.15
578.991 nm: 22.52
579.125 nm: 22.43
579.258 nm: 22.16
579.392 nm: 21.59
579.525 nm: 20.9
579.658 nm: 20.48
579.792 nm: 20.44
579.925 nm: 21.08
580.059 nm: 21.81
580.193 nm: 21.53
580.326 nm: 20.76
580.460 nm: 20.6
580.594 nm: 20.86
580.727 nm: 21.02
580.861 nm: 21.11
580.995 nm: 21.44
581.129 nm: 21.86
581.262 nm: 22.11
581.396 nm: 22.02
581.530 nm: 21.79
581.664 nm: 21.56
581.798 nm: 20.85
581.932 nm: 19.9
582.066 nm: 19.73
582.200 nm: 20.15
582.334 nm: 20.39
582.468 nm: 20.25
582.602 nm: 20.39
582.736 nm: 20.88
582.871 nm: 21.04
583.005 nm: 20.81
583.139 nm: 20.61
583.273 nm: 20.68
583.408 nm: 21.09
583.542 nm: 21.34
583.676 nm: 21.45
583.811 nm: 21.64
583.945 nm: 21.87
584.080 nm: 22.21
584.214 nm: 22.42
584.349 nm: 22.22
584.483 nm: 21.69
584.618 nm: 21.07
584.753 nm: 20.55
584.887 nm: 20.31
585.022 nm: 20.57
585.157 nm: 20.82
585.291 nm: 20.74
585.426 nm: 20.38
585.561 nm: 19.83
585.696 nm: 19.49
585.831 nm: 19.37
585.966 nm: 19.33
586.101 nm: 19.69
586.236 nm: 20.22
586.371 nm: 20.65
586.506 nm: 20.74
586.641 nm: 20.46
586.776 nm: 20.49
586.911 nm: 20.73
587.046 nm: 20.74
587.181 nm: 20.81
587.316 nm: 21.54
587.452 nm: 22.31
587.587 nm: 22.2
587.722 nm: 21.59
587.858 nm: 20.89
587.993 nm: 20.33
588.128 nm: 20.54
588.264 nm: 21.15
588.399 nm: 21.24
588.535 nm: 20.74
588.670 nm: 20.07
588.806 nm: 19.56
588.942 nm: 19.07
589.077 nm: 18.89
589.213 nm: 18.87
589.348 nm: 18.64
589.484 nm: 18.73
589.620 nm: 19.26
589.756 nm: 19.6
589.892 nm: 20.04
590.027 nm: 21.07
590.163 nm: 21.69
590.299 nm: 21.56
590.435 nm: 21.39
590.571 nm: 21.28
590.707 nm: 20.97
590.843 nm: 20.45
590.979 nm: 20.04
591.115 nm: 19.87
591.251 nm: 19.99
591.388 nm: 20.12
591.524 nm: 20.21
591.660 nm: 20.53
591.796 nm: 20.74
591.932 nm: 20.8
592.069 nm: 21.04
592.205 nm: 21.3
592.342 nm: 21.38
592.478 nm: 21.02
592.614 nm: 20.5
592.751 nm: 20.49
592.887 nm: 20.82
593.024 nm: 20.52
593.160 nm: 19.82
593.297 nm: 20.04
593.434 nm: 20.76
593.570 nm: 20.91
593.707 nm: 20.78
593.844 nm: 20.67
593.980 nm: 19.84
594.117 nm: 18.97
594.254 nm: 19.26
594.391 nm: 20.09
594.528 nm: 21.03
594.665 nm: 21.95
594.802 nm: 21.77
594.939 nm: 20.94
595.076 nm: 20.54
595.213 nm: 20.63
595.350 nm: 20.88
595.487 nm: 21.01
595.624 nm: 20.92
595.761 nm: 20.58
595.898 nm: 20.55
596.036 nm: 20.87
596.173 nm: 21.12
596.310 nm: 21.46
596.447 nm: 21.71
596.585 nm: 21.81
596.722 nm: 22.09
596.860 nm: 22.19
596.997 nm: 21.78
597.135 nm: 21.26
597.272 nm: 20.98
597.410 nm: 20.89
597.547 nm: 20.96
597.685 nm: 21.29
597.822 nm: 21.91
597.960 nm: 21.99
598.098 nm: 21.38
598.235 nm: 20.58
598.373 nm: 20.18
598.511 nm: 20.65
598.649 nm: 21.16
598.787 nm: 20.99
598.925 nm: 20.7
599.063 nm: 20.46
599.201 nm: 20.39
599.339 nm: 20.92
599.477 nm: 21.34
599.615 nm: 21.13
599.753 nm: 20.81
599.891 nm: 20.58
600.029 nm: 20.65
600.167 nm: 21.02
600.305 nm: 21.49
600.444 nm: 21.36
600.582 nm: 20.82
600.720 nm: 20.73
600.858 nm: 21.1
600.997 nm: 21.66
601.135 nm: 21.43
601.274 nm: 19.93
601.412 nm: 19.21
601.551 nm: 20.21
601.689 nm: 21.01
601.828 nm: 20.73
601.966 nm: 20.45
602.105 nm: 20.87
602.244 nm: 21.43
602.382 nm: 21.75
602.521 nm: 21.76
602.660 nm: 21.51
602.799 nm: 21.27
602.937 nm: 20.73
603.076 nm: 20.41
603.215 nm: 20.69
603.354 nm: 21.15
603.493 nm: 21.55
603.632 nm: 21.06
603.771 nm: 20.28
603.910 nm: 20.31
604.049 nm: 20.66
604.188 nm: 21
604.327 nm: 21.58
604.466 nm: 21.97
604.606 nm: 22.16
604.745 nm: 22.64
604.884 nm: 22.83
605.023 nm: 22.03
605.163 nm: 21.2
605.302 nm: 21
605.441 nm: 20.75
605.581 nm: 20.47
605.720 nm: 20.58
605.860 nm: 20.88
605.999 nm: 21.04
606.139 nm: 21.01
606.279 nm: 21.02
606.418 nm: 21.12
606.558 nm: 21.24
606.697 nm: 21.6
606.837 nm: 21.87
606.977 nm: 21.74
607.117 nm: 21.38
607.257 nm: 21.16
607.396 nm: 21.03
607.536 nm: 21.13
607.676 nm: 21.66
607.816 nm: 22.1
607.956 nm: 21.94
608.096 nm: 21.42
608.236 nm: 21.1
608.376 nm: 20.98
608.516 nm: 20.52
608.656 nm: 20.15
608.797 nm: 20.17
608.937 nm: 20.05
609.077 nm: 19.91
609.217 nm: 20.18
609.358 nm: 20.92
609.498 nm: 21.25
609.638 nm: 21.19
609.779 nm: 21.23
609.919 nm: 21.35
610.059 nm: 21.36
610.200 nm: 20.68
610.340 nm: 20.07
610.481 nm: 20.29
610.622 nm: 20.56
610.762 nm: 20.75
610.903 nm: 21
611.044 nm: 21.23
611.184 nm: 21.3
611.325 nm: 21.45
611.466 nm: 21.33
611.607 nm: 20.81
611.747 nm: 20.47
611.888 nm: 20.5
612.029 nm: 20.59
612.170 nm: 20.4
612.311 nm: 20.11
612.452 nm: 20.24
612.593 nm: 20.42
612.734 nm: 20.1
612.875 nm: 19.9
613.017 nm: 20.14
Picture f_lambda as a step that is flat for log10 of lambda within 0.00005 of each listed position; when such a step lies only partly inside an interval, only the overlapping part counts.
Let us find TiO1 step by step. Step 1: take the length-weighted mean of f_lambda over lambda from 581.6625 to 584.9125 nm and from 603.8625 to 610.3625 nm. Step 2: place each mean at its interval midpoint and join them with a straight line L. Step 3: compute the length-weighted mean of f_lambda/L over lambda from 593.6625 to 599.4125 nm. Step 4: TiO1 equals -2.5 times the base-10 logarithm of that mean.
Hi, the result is 0.01 mag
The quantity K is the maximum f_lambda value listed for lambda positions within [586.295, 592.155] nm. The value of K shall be 22.31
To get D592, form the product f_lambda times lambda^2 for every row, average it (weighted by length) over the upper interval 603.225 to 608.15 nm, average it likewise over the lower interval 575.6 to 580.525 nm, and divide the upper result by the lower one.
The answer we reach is 1.11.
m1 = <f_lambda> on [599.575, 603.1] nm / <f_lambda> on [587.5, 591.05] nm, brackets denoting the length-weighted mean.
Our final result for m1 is 1.0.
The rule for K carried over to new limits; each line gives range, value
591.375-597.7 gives 22.19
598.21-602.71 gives 21.76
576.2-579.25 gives 22.52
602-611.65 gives 22.83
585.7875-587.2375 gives 20.81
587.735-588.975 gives 21.24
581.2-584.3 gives 22.42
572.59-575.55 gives 23.06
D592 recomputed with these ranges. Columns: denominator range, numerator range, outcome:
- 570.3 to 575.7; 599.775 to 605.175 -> 1.09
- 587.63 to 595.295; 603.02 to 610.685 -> 1.09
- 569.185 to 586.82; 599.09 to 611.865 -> 1.09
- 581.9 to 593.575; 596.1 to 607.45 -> 1.08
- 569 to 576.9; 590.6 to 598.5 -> 1.05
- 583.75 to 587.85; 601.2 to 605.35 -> 1.07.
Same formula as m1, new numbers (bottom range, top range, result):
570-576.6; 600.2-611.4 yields 0.99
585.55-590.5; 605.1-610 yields 1.03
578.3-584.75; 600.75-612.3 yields 0.99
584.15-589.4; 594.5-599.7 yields 1.03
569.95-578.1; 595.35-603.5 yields 0.99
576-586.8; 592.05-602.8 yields 1.00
